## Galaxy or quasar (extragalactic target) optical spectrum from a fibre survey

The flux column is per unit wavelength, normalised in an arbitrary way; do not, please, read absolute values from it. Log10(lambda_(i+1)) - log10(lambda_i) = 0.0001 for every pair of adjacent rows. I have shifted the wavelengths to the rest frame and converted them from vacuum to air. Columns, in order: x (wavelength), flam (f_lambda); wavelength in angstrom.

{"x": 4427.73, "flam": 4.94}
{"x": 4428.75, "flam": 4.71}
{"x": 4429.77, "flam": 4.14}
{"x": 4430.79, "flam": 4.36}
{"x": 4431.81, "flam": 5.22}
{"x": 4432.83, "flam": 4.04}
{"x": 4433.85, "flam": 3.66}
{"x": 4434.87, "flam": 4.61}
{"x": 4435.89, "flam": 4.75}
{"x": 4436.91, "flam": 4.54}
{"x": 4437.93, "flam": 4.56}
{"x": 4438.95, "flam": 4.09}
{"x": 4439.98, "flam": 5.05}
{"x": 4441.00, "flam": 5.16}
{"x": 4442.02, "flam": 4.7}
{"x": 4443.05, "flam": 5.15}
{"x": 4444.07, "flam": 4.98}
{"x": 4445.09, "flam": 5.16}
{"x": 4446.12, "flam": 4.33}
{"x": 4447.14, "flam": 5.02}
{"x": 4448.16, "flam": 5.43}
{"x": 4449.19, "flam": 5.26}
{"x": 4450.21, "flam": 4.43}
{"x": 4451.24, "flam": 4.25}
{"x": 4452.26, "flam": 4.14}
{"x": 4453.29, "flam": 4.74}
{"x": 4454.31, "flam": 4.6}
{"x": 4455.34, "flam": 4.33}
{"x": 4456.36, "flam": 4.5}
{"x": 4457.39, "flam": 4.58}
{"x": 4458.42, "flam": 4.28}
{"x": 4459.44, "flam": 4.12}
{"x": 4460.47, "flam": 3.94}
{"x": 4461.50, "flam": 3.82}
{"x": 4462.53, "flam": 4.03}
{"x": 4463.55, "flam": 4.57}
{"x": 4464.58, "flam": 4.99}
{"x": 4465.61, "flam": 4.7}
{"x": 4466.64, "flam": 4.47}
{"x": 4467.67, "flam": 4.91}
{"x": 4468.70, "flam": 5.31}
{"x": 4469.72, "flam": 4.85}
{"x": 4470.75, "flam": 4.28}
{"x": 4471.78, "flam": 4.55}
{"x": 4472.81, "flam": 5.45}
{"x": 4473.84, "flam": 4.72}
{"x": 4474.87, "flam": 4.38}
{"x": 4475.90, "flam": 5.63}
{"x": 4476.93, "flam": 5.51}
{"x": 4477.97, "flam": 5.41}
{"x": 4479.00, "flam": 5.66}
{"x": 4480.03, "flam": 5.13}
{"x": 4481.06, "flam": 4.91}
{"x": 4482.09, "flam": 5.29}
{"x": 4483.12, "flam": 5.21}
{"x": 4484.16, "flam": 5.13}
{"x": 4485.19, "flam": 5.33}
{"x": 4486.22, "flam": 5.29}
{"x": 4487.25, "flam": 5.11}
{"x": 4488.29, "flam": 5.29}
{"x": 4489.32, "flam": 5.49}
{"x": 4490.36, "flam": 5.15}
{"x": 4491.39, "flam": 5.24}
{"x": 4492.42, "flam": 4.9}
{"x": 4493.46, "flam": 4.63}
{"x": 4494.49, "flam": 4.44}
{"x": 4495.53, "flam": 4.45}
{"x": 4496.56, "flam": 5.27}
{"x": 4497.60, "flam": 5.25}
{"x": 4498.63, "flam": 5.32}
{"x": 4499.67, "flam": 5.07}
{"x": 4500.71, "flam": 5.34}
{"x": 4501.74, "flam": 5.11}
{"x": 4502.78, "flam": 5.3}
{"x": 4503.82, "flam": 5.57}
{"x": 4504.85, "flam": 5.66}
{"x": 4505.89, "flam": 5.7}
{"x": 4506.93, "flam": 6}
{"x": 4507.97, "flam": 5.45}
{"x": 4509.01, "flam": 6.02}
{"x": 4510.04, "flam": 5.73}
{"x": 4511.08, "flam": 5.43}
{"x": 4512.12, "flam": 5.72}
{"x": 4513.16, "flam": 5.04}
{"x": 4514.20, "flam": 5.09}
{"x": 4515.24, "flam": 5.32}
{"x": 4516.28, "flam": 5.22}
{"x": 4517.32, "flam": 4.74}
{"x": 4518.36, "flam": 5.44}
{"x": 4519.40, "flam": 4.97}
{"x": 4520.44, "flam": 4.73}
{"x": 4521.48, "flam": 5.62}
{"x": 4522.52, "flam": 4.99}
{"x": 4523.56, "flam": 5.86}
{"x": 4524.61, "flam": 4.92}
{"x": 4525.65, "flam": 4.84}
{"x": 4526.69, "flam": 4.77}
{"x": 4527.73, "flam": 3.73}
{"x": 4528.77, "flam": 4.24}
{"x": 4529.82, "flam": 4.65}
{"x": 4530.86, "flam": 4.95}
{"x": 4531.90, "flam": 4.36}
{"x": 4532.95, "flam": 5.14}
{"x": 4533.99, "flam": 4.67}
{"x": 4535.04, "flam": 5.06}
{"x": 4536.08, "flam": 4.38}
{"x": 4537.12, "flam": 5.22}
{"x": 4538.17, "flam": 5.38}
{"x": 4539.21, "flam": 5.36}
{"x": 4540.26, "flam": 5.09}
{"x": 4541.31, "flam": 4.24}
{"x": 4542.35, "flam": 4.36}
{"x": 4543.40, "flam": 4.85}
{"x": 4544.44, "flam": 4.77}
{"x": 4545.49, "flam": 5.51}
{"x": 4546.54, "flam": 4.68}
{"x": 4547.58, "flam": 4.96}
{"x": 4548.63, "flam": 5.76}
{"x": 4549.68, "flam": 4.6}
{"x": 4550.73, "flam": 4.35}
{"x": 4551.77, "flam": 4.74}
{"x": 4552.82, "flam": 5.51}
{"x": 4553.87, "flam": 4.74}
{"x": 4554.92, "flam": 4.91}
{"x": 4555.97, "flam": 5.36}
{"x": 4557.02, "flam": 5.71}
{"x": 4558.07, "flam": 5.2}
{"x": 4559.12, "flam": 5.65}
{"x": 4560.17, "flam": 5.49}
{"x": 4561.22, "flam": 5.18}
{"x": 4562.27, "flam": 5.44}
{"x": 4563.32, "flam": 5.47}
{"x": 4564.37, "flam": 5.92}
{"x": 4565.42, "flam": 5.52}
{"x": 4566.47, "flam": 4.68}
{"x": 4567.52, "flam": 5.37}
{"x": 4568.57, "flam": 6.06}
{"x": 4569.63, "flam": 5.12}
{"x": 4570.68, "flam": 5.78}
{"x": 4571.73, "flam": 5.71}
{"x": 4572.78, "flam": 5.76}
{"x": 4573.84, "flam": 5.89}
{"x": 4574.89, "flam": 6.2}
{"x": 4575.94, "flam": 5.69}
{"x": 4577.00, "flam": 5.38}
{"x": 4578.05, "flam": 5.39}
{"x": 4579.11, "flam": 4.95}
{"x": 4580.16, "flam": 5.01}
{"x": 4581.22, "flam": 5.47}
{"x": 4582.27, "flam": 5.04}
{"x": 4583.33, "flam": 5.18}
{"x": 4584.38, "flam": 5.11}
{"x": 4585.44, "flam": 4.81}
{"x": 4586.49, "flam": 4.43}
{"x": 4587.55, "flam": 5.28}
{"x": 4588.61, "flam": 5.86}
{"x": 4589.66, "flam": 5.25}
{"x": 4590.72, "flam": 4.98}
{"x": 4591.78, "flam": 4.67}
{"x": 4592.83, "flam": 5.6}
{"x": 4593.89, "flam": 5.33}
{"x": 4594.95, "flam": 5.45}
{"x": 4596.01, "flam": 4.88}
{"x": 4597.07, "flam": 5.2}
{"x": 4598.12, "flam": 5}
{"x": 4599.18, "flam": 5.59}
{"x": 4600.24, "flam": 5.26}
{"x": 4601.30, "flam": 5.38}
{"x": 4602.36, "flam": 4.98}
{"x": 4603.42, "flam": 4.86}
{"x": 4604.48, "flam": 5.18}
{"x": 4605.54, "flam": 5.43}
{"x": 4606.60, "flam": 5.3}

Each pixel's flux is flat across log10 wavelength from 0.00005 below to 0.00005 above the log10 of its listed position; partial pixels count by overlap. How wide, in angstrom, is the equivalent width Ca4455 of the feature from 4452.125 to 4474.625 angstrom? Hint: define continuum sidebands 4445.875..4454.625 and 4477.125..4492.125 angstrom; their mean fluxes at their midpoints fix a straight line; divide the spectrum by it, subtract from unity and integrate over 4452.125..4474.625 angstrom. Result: 1.7 angstrom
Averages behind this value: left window 4.71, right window 5.26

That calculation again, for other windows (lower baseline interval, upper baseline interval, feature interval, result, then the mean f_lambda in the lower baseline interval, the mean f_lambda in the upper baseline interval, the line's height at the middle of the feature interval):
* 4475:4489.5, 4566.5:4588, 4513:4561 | 3.1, 5.28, 5.36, 5.33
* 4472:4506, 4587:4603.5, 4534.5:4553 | 1.0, 5.18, 5.23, 5.21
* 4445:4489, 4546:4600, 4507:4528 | -0.8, 4.82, 5.28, 5.04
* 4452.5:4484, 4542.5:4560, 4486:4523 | -2.7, 4.76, 5.07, 4.9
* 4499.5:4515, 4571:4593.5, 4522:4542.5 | 2.3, 5.49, 5.32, 5.43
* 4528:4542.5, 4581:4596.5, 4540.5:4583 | -2.5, 4.79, 5.15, 4.97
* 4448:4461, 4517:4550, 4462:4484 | -1.8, 4.48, 4.9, 4.58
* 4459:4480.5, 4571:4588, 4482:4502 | -0.9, 4.78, 5.34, 4.9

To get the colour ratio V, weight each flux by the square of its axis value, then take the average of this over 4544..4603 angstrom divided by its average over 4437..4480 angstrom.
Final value 1.17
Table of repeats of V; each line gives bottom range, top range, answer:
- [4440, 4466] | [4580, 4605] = 1.19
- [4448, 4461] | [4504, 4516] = 1.27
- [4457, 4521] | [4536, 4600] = 1.07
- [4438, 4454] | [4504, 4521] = 1.16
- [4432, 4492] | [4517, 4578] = 1.11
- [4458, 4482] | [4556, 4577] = 1.21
